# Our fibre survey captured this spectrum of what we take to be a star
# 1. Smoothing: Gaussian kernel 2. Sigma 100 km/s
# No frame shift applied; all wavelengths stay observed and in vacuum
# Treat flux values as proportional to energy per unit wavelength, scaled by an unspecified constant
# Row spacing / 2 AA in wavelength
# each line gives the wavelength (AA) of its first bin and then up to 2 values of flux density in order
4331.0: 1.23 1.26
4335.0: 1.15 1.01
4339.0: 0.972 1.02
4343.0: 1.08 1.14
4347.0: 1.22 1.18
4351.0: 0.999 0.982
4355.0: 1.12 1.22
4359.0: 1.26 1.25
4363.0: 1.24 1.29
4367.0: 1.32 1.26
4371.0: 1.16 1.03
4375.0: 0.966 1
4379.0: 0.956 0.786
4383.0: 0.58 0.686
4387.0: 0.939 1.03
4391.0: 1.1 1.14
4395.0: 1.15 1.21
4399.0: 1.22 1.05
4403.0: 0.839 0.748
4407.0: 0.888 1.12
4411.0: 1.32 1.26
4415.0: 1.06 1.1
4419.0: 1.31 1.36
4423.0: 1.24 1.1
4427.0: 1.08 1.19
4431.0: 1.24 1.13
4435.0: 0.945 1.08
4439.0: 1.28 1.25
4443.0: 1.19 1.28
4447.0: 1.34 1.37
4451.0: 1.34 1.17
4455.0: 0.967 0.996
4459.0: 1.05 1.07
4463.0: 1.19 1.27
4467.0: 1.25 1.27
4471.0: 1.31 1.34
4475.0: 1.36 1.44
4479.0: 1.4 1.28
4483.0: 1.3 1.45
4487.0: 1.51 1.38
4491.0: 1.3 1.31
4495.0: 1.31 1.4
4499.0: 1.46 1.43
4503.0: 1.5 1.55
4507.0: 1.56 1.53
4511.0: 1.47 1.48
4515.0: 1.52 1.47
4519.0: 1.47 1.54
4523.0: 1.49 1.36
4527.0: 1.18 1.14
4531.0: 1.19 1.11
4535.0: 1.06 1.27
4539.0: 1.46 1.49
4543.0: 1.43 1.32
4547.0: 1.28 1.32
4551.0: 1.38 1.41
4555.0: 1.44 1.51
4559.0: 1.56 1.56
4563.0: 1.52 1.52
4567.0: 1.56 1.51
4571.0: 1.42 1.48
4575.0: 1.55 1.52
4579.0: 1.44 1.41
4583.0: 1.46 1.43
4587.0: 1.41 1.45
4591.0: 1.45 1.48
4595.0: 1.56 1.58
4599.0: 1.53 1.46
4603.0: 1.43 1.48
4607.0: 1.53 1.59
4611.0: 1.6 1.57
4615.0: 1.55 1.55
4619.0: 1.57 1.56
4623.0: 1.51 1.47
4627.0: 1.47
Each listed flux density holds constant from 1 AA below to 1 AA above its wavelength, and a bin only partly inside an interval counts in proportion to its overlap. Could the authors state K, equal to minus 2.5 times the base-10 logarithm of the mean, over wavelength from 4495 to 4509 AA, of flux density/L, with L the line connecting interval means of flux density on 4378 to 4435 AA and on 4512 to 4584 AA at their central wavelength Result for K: -0.137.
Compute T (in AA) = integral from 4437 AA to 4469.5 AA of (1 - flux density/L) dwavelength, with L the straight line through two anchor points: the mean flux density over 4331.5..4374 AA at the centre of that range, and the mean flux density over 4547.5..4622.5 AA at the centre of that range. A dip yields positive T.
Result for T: 2.5 AA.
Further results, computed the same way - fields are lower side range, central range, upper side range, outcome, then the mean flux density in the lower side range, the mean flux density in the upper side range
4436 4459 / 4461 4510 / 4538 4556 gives -3.8 AA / 1.2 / 1.39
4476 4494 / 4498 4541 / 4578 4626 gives 0.5 AA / 1.37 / 1.5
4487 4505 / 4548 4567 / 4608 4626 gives 0.1 AA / 1.4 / 1.55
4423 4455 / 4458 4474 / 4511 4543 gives 0.3 AA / 1.19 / 1.35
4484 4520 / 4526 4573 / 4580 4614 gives 3.0 AA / 1.45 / 1.5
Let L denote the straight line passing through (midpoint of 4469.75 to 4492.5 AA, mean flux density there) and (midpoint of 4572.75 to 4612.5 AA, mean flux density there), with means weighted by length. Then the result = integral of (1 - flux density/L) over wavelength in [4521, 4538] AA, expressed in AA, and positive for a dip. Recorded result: 2.1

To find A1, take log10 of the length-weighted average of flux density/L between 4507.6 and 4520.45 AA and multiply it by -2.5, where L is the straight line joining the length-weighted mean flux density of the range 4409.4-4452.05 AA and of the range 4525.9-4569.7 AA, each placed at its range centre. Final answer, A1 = -0.129 mag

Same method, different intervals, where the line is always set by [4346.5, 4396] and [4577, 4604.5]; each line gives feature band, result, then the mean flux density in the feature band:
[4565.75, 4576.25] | -0.05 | 1.5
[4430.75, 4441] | 0.05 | 1.14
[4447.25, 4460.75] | 0.06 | 1.16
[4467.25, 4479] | -0.07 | 1.34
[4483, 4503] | -0.08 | 1.4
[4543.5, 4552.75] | 0.04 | 1.34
